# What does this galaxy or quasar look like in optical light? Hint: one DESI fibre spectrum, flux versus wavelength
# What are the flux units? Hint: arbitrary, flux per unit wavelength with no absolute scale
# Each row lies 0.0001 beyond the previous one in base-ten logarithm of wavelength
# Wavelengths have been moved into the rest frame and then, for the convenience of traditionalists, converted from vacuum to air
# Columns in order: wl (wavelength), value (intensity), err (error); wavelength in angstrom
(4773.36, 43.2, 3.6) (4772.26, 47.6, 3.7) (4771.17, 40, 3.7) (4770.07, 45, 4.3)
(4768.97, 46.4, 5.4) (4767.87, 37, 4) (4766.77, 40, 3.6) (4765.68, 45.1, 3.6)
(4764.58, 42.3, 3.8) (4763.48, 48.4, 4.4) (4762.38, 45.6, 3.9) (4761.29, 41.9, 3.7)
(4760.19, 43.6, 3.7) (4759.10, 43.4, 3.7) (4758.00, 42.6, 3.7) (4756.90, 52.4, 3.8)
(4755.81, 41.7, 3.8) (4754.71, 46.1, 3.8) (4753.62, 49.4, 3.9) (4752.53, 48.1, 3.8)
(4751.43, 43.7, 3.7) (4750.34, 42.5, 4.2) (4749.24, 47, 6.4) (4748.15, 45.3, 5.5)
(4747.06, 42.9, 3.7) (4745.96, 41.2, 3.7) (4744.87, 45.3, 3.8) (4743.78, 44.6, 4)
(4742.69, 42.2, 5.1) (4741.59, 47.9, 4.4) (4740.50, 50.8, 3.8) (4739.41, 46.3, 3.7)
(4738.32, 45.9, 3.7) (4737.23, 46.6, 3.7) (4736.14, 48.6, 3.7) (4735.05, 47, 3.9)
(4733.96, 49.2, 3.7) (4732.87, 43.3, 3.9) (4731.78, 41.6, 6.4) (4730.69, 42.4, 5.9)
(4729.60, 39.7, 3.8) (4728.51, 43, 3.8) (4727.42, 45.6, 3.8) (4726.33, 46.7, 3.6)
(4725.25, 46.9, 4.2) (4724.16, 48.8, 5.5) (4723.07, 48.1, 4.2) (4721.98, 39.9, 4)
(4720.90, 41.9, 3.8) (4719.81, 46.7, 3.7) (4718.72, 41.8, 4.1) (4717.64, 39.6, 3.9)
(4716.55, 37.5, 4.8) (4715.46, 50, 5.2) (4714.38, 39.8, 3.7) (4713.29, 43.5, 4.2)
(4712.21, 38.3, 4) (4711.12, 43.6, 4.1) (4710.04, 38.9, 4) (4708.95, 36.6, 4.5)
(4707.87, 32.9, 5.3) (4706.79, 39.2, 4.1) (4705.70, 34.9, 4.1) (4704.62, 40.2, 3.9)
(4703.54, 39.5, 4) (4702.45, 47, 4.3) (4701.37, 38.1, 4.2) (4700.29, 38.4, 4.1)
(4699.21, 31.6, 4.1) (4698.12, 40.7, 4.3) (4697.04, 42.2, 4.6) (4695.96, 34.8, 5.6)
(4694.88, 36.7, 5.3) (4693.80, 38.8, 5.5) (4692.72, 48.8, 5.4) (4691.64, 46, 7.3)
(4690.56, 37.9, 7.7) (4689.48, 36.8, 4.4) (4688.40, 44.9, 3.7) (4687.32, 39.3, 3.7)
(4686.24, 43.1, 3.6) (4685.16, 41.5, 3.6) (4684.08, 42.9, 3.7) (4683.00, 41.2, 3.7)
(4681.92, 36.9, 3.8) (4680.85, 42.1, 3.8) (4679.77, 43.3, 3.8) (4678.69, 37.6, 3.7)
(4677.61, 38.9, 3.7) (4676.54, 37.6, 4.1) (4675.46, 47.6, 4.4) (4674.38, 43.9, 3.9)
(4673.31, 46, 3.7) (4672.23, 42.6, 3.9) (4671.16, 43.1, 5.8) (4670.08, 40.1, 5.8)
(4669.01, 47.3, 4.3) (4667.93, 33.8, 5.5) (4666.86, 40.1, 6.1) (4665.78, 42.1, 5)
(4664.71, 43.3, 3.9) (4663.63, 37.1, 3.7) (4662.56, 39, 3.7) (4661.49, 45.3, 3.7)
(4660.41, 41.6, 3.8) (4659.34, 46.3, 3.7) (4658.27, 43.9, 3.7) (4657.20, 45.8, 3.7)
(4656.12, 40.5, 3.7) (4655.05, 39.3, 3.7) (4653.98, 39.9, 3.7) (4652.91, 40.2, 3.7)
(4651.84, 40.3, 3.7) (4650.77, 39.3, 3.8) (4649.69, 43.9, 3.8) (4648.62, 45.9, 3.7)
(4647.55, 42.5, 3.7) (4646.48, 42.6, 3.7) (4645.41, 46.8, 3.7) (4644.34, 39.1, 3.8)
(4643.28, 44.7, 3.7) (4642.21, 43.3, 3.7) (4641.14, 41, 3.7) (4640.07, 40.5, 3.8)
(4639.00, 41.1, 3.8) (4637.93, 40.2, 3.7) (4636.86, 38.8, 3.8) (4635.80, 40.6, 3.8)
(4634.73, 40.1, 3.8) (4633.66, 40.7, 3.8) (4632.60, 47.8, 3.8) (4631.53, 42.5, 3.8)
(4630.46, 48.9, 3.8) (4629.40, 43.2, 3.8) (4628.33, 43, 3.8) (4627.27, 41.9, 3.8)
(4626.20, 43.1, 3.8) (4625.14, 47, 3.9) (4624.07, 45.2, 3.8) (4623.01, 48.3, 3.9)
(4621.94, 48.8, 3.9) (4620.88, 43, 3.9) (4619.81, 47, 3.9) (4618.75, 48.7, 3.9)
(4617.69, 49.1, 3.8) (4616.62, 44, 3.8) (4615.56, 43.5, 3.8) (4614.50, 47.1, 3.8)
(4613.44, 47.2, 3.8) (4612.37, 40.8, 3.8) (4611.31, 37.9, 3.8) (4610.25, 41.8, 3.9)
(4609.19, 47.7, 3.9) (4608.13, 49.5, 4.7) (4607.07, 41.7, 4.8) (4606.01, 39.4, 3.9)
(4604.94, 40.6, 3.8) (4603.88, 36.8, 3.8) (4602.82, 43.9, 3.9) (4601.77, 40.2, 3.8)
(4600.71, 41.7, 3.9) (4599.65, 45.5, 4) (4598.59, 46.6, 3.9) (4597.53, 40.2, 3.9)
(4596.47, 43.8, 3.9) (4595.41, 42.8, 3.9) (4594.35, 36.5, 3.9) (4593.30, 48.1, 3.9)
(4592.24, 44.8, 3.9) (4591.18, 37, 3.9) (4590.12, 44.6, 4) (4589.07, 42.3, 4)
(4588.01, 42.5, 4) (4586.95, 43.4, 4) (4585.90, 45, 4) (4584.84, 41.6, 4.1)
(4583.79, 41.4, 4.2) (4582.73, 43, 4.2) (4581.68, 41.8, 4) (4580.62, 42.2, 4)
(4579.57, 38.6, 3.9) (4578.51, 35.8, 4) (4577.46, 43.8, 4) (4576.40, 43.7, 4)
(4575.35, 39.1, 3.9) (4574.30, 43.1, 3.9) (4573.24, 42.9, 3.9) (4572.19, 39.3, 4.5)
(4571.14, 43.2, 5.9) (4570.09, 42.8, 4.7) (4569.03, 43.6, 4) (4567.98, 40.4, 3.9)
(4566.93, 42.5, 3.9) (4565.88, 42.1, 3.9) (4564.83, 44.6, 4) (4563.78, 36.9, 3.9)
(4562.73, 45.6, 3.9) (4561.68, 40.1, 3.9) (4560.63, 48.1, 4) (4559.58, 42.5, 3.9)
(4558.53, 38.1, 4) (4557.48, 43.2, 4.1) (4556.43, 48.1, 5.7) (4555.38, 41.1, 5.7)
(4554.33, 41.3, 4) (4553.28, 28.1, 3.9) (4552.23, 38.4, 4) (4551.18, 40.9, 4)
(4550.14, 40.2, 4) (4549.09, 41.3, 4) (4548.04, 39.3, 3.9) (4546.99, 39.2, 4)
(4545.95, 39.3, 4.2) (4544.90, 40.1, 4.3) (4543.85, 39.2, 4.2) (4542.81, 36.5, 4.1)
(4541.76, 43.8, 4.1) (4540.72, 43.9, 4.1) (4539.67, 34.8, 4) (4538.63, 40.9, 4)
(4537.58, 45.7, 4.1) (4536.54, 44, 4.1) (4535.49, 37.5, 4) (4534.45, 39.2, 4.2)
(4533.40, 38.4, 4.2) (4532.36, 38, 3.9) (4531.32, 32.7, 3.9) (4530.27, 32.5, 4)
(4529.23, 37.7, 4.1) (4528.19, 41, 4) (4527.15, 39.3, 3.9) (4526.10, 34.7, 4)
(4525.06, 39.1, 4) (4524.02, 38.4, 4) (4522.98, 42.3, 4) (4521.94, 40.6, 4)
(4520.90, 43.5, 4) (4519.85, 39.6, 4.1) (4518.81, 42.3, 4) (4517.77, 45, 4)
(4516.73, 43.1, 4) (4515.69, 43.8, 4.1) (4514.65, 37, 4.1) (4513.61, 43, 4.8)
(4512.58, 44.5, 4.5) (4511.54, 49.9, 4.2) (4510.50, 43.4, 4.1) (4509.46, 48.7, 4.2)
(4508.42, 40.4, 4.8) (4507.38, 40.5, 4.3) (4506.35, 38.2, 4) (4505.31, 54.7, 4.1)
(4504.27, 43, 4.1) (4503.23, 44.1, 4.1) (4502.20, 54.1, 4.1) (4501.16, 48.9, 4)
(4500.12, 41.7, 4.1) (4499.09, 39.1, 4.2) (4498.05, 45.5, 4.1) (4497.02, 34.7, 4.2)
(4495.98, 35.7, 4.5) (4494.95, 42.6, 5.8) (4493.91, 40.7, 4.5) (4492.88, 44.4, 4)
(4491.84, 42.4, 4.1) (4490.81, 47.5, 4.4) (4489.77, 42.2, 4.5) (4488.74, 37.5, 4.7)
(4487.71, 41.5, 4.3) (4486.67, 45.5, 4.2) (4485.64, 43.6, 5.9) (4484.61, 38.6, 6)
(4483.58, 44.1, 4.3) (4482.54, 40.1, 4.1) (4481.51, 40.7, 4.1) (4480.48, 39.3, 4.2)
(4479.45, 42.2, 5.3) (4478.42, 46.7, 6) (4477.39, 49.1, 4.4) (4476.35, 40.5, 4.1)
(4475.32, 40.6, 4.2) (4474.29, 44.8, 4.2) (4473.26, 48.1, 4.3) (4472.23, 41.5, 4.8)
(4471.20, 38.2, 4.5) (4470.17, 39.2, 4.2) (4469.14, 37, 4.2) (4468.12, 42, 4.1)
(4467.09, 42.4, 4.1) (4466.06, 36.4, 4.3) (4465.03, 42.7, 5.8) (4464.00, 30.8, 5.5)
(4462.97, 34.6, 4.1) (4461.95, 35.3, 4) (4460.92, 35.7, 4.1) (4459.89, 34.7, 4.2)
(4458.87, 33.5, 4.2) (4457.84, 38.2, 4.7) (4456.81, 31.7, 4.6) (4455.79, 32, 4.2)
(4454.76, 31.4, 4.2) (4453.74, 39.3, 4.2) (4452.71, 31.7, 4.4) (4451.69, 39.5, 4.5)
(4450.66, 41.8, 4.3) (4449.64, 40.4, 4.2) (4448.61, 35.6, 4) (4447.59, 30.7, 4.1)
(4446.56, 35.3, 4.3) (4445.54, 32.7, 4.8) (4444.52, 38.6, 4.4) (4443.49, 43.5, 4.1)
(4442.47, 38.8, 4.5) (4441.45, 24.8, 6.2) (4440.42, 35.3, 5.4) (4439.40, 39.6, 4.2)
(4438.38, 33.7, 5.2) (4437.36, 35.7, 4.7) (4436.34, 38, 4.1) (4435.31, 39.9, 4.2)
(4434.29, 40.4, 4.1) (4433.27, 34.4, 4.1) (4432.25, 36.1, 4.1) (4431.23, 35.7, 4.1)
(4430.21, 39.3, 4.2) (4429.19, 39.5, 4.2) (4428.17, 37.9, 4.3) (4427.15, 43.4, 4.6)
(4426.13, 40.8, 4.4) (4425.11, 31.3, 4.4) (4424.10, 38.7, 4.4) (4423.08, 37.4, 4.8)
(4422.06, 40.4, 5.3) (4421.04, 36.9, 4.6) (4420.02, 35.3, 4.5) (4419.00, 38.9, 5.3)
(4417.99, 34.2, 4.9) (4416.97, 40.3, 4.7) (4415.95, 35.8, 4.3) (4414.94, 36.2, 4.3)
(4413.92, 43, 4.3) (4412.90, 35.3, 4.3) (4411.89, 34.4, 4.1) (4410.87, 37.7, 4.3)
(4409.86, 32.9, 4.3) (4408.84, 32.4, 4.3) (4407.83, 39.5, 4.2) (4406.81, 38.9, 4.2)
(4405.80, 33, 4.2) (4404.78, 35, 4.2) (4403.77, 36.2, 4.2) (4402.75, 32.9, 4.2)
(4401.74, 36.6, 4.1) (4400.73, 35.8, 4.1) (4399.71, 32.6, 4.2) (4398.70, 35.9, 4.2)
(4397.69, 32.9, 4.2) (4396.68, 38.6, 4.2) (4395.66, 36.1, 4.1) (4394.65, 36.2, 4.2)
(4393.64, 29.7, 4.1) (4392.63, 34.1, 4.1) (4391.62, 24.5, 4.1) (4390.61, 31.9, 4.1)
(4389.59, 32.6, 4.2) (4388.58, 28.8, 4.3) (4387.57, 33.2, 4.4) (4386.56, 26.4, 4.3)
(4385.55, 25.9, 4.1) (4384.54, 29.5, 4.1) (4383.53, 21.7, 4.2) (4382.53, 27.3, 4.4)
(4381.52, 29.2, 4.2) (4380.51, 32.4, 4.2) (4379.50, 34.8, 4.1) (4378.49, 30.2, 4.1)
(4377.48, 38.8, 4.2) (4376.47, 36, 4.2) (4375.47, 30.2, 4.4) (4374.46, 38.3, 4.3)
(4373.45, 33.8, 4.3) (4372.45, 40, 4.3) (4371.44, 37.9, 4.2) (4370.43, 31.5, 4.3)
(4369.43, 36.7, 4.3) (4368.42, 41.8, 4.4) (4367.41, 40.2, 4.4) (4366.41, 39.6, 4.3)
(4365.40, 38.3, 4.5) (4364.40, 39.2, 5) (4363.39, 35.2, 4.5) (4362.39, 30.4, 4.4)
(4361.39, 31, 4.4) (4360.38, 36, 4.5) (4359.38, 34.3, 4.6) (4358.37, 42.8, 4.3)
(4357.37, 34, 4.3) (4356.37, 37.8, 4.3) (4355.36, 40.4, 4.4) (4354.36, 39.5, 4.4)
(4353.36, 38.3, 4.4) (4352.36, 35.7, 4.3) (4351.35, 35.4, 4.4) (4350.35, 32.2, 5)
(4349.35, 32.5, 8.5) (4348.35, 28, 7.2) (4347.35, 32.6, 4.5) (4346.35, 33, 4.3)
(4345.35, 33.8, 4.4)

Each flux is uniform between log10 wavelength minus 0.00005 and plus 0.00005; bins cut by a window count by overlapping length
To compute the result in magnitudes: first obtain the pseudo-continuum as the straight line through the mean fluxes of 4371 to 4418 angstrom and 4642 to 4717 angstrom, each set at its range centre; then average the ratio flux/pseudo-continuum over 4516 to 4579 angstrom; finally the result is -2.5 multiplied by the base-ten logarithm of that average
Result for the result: -0.08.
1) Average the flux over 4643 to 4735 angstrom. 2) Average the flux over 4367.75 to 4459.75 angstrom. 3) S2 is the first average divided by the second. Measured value 1.18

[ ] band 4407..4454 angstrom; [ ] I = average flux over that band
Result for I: 37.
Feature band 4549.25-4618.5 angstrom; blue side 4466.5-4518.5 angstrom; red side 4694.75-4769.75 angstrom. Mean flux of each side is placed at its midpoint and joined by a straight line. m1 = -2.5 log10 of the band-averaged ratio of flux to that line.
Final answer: 0.018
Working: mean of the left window 42.8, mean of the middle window 42.2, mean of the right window 43.1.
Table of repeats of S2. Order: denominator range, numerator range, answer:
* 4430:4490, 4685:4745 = 1.10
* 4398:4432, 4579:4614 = 1.15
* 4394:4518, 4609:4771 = 1.10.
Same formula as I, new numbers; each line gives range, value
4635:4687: 41.7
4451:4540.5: 40.6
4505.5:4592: 41.1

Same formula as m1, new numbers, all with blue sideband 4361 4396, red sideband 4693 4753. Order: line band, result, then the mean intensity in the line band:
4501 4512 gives -0.241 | 45.9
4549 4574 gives -0.088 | 41.5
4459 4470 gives -0.046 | 37.1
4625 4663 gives -0.052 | 42.5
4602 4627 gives -0.121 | 44.4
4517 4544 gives -0.065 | 39.7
